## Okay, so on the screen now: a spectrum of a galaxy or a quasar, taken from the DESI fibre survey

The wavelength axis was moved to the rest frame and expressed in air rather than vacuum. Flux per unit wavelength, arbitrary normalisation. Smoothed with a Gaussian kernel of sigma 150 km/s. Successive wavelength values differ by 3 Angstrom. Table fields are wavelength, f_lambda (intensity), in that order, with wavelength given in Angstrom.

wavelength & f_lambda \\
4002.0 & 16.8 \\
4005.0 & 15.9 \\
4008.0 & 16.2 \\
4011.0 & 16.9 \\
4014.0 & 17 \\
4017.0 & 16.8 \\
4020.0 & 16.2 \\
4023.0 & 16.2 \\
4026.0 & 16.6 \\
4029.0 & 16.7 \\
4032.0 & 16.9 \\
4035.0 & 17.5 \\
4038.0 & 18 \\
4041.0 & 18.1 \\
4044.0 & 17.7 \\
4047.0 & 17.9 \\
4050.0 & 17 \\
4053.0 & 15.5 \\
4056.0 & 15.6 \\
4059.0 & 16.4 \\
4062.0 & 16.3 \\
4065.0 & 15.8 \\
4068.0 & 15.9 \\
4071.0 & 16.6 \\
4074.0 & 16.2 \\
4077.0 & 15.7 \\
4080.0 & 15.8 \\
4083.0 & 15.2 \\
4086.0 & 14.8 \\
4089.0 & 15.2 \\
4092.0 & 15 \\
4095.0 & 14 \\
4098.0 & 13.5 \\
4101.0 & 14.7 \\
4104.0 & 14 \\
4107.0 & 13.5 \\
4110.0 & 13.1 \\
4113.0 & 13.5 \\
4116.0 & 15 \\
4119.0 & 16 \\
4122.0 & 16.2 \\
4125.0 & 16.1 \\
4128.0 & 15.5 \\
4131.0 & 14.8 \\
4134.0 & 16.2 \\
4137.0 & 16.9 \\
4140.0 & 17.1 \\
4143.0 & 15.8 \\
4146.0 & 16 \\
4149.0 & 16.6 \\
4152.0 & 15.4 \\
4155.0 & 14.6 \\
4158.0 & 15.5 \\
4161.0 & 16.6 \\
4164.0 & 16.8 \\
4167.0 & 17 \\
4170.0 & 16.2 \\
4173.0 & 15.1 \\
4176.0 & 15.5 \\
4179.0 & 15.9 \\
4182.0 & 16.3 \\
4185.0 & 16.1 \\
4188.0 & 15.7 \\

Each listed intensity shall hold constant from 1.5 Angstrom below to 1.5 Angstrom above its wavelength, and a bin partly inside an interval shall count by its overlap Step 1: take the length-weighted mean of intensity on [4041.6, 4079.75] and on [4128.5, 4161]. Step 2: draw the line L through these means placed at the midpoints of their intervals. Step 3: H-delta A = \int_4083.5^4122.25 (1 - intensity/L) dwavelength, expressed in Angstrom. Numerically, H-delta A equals 4.06 Angstrom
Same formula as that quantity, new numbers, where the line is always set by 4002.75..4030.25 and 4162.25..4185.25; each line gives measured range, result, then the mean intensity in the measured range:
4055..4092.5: 1.4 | 15.8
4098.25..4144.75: 3.0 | 15.2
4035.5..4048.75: -1.2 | 17.9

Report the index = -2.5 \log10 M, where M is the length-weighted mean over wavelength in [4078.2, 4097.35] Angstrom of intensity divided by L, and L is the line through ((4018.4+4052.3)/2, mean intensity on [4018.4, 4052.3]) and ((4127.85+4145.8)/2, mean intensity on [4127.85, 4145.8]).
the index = 0.11 mag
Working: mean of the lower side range 17.1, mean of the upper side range 16.1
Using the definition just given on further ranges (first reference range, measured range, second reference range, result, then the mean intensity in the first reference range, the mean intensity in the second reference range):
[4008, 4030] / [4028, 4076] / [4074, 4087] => -0.05 mag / 16.6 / 15.5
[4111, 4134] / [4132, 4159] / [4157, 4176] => -0.02 mag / 15.3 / 16.2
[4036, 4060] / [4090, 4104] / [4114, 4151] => 0.15 mag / 17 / 16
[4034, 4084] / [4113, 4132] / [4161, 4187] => 0.06 mag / 16.5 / 16.1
